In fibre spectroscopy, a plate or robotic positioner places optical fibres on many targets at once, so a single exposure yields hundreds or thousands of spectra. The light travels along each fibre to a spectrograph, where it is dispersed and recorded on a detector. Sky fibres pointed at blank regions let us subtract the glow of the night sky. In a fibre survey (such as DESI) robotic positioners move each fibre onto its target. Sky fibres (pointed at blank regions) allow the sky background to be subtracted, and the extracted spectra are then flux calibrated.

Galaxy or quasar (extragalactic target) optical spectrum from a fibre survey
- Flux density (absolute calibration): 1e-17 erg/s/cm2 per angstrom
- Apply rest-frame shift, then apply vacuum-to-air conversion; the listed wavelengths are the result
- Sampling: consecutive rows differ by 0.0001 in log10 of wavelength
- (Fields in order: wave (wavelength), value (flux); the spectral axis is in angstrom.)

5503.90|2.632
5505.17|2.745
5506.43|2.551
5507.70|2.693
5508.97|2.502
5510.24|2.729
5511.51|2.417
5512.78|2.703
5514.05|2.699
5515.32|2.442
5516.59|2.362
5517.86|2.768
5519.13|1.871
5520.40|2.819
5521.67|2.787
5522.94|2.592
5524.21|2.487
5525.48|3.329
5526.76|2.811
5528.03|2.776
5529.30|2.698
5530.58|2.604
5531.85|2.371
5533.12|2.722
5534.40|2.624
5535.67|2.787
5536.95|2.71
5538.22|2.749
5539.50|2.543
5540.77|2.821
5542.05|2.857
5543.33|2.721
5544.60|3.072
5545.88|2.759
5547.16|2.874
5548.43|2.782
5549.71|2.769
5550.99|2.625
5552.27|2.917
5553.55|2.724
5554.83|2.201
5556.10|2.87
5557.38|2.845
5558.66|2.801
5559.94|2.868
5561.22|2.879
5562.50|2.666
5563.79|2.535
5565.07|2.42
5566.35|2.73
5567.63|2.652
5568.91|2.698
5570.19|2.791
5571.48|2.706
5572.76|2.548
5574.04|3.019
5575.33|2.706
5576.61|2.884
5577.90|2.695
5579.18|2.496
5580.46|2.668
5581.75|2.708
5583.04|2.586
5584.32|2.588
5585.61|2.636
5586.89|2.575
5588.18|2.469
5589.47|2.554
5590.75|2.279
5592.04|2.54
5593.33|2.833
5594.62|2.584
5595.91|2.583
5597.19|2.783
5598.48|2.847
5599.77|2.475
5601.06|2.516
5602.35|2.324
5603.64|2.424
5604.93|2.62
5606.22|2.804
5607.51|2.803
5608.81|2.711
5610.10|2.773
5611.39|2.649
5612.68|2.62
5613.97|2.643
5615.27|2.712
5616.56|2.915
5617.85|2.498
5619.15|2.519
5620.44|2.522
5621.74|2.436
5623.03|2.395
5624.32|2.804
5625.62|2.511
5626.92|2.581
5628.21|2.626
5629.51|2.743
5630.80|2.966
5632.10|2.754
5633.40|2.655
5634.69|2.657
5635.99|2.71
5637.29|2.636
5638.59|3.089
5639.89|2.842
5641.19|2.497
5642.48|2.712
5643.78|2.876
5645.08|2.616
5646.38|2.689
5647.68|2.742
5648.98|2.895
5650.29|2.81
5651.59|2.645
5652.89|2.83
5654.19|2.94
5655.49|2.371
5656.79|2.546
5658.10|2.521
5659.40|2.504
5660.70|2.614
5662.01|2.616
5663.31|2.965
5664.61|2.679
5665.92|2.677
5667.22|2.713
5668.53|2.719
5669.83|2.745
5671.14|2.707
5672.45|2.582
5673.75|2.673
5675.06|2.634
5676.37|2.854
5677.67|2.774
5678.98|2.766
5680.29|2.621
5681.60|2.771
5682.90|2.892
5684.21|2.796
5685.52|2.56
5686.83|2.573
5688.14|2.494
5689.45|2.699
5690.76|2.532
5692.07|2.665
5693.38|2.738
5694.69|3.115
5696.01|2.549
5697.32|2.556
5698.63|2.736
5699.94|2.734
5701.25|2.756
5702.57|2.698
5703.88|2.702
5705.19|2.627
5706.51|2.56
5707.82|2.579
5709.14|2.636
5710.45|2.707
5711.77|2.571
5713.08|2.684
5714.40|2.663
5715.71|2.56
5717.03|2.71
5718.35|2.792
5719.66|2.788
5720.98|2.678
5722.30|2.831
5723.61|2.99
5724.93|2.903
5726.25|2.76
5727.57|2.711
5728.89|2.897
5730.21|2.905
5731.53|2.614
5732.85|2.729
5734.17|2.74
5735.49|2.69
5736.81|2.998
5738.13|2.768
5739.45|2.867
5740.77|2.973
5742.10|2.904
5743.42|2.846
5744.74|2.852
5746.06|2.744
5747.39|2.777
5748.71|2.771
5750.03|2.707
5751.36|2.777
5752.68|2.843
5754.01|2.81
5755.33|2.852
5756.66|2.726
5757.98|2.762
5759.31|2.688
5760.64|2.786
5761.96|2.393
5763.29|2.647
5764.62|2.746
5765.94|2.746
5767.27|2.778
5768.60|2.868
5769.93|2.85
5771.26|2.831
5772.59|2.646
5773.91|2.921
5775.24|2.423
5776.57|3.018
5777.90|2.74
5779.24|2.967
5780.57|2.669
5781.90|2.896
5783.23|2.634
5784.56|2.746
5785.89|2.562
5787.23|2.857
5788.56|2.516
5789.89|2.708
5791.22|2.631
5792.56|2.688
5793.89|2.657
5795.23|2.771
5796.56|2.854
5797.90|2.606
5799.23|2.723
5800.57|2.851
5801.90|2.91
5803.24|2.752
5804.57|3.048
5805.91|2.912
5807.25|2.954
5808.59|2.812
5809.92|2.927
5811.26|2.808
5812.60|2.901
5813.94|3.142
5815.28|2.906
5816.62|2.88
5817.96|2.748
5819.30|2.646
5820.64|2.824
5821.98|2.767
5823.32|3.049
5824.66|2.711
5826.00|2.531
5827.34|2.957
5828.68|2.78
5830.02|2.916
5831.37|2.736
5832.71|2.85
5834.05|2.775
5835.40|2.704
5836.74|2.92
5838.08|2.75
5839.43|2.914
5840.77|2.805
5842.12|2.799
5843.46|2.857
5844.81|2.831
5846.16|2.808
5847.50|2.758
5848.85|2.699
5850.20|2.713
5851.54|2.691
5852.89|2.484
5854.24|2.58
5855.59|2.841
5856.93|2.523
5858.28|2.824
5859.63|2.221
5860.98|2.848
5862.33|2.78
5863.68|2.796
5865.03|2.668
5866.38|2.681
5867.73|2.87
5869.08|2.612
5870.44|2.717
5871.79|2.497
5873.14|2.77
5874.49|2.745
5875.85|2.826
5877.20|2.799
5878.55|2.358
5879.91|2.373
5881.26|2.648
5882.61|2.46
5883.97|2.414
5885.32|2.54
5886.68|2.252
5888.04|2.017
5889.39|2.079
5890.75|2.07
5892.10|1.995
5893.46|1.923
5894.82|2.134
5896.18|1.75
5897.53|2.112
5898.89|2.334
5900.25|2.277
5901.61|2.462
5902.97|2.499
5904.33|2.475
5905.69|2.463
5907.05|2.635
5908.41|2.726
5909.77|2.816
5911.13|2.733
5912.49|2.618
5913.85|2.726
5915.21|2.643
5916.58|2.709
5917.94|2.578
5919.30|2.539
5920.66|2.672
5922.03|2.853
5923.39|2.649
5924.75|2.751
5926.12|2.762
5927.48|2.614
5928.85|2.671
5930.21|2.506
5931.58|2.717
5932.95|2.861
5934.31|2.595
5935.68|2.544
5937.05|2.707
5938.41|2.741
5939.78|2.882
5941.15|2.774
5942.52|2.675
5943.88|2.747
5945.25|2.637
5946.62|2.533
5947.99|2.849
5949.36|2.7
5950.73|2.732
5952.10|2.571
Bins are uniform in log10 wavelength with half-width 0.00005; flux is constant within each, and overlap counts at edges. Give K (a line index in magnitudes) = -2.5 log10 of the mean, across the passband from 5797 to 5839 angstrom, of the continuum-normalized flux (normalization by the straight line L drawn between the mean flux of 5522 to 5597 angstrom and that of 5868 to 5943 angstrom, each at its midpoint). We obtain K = -0.10 mag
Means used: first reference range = 2.7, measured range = 2.83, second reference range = 2.53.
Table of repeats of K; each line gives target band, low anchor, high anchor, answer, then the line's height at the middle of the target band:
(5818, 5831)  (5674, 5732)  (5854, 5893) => -0.082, 2.59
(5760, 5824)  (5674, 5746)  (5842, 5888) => -0.039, 2.69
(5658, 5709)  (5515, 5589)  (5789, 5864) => 0.020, 2.73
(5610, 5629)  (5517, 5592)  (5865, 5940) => 0.020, 2.66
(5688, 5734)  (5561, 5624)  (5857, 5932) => -0.050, 2.59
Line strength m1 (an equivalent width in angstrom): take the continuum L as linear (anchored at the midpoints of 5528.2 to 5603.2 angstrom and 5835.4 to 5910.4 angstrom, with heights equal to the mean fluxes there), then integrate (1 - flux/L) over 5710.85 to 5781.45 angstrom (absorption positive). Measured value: -4.53 angstrom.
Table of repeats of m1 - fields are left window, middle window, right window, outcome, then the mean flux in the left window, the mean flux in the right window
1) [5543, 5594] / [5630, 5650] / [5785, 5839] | -0.2 angstrom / 2.69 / 2.8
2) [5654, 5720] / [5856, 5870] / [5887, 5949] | -0.6 angstrom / 2.68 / 2.53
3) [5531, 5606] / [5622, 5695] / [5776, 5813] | 0.5 angstrom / 2.67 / 2.79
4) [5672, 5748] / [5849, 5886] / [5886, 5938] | -1.4 angstrom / 2.73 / 2.49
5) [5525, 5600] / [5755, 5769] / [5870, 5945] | -0.6 angstrom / 2.7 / 2.54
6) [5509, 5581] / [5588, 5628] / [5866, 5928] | 0.8 angstrom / 2.7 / 2.5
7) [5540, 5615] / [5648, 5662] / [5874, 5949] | -0.1 angstrom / 2.68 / 2.54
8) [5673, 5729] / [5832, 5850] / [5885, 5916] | -2.5 angstrom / 2.71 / 2.36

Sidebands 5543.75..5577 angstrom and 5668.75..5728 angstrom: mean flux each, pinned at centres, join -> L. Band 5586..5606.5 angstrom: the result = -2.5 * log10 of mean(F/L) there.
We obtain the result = 0.065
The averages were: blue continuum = 2.74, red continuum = 2.7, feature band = 2.57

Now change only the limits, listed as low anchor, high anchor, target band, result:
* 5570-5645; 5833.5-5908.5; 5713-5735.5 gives -0.06 mag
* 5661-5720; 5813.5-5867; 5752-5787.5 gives -0.01 mag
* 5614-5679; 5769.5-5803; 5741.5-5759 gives -0.03 mag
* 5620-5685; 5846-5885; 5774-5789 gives -0.03 mag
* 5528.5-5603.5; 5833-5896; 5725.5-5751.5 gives -0.07 mag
